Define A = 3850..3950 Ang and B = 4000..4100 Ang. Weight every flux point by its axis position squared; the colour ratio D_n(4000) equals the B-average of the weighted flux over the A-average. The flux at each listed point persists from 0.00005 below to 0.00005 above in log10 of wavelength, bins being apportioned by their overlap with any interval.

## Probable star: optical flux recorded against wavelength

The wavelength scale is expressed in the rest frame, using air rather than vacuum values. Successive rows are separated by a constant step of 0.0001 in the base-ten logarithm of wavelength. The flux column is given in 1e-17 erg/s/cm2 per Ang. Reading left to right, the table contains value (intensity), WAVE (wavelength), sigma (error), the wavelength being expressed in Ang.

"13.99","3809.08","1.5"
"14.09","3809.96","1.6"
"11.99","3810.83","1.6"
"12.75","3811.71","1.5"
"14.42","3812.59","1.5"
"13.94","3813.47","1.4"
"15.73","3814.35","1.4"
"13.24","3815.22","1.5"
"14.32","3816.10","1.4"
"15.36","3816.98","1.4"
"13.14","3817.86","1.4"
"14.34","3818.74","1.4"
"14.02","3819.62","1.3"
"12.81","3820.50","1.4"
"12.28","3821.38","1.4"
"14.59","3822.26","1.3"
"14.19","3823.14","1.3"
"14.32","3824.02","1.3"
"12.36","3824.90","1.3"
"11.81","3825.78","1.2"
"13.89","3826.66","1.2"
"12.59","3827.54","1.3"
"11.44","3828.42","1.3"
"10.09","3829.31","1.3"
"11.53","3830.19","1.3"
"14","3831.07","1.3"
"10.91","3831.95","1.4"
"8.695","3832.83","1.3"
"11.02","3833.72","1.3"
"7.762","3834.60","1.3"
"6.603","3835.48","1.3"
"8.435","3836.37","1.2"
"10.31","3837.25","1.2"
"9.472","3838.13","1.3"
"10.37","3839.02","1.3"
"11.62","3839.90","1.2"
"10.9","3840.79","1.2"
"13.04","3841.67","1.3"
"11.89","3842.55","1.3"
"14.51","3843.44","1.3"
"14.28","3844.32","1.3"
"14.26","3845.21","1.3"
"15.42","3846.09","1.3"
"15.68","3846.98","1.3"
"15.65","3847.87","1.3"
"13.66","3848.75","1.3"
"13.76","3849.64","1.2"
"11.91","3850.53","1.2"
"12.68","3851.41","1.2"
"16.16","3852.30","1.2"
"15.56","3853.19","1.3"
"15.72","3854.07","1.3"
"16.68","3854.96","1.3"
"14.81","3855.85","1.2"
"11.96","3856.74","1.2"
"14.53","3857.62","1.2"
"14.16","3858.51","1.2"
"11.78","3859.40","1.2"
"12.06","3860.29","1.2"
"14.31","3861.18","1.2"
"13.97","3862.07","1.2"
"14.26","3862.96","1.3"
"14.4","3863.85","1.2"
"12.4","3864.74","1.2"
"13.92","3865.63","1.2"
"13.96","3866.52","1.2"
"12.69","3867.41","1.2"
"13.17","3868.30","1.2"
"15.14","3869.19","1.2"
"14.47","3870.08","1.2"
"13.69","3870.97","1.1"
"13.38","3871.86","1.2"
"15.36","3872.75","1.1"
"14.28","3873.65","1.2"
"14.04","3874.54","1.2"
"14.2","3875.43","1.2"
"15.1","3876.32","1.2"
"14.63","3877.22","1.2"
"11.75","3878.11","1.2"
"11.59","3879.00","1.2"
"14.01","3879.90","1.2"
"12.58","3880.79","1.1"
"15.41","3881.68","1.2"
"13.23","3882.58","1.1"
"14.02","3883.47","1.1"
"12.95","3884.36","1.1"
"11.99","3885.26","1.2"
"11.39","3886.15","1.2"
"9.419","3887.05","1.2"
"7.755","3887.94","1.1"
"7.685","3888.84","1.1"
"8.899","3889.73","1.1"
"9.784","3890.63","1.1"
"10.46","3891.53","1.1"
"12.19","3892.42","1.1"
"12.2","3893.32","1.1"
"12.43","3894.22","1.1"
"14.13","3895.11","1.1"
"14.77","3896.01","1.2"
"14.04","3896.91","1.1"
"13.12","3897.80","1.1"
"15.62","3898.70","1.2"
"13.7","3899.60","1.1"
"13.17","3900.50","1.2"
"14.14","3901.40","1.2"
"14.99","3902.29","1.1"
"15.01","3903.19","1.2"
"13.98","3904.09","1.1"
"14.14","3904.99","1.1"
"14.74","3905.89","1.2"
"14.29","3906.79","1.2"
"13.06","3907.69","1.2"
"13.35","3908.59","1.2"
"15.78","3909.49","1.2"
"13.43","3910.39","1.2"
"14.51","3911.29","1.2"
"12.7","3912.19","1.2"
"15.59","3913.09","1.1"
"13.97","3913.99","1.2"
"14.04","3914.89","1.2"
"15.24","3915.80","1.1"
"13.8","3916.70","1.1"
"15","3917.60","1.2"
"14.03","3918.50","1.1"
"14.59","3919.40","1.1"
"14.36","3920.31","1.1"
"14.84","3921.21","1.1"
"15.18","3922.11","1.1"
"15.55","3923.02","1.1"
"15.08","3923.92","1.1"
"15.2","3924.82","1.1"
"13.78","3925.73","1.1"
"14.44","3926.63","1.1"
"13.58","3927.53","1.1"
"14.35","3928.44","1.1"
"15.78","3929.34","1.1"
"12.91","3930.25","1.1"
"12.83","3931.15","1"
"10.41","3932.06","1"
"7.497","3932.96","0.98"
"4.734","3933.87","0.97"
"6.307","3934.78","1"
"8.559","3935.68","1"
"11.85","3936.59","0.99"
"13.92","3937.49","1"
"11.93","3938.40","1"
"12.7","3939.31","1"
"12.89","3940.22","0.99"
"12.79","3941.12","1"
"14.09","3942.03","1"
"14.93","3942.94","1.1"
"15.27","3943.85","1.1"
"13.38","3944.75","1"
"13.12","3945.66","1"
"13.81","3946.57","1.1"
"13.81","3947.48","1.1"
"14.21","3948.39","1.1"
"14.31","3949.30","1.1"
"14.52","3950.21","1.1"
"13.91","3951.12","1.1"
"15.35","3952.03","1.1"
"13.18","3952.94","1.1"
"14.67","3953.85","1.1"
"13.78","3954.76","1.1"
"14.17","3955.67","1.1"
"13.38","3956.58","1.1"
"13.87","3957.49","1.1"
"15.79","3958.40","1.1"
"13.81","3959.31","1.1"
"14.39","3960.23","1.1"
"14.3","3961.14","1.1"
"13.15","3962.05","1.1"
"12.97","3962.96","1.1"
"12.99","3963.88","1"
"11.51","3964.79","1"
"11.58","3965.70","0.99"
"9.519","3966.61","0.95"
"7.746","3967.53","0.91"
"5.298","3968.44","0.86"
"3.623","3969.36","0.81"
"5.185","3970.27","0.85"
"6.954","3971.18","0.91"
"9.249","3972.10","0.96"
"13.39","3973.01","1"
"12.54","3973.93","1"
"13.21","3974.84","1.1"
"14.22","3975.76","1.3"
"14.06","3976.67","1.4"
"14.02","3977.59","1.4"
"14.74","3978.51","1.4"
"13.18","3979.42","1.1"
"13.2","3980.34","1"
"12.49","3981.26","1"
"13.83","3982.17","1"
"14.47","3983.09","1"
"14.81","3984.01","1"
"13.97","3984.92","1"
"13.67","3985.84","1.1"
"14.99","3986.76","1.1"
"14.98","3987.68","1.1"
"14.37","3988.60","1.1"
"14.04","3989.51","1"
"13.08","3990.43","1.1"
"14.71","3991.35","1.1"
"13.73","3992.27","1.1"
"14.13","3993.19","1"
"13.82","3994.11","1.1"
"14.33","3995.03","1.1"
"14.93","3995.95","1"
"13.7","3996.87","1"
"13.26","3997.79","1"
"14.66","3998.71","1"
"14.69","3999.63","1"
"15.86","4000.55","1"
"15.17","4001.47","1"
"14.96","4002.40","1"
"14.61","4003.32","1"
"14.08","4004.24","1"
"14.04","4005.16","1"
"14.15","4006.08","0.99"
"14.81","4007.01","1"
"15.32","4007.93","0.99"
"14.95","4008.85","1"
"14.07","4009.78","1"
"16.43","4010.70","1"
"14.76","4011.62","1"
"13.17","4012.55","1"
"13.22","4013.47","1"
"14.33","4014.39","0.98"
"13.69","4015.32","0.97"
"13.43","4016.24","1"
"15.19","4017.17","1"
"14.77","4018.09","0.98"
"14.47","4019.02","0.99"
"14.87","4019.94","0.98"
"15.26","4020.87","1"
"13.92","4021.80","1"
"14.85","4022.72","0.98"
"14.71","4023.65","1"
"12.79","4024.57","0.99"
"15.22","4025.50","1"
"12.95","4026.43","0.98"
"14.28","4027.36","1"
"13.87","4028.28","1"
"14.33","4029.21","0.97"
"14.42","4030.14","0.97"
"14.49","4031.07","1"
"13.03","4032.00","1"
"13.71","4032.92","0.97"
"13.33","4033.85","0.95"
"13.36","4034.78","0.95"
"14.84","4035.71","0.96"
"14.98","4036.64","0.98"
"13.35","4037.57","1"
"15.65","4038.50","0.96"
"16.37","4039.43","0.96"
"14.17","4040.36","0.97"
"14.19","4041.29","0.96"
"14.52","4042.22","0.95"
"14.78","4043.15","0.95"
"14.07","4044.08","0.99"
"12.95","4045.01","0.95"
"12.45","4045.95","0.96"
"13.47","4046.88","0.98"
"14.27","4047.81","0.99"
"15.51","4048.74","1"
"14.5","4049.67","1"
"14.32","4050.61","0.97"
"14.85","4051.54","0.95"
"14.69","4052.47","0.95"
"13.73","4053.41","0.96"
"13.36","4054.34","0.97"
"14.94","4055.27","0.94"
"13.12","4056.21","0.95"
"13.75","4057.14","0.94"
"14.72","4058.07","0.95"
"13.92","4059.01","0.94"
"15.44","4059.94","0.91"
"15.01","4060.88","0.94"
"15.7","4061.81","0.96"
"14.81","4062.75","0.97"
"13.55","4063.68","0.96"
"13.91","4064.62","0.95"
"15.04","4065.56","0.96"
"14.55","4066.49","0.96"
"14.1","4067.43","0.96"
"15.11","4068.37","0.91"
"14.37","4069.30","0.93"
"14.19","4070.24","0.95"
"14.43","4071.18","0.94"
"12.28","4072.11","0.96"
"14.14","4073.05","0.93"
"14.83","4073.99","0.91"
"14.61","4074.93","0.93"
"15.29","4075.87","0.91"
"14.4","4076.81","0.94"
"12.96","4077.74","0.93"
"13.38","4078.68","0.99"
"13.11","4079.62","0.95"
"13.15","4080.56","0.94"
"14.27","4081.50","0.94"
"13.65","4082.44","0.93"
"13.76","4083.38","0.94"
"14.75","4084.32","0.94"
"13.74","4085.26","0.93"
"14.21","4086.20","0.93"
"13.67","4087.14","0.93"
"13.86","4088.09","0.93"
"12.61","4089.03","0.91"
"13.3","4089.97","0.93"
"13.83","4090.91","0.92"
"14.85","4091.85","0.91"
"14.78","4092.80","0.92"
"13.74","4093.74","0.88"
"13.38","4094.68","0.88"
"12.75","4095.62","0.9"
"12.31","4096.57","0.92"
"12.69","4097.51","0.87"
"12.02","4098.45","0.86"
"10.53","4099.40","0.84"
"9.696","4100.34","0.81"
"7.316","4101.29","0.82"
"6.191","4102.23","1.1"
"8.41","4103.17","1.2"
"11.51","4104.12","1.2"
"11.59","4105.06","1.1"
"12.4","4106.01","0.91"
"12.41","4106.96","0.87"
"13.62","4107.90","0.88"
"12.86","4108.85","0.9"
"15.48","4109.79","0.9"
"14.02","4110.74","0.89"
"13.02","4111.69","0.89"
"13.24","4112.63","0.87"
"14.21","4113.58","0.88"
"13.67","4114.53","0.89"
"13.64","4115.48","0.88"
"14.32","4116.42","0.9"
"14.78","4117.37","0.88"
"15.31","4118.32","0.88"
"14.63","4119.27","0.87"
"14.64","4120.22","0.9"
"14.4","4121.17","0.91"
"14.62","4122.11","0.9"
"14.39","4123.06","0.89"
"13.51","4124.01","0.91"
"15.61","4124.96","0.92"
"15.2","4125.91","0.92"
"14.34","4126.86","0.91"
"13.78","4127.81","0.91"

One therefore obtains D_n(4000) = 1.14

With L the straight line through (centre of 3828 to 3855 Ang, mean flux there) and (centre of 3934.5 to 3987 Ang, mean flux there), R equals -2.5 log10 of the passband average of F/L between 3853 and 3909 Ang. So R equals -0.08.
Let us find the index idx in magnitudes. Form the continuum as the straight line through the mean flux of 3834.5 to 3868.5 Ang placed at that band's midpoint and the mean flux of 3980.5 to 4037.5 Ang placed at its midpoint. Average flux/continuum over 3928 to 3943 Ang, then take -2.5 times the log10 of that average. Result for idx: 0.18 mag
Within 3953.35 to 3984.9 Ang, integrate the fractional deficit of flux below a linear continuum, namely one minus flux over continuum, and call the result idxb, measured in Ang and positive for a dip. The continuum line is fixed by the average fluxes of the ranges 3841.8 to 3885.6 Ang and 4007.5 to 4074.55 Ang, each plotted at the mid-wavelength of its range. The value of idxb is 4.2 Ang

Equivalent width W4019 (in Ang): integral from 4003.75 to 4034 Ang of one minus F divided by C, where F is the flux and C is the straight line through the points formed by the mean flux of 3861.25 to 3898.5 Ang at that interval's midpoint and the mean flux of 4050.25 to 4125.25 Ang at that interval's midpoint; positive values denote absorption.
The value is -2.1 Ang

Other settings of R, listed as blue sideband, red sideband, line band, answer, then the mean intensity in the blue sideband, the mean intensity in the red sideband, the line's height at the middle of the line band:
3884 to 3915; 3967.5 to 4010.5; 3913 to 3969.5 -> 0.01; 12.9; 13.3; 13.1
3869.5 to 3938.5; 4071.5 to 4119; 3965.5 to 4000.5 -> 0.04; 13.1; 13.1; 13.1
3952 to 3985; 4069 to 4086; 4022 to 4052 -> -0.07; 12.3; 14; 13.4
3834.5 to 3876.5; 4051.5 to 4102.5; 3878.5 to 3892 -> 0.17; 13.3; 13.6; 13.4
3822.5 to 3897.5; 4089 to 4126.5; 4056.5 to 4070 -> -0.12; 12.8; 13.1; 13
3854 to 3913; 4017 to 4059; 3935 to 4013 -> 0.05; 13.4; 14.2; 13.9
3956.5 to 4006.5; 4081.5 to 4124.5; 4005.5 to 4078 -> -0.10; 13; 13.1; 13.1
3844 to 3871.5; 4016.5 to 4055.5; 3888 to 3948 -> 0.08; 14.1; 14.3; 14.2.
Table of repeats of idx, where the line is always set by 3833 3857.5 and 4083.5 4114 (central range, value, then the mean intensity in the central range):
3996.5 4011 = -0.16 mag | 14.7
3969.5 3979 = 0.10 mag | 11.5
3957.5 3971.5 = 0.18 mag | 10.7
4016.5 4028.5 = -0.14 mag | 14.4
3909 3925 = -0.15 mag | 14.6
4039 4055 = -0.13 mag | 14.3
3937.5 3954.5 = -0.09 mag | 13.8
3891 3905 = -0.07 mag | 13.6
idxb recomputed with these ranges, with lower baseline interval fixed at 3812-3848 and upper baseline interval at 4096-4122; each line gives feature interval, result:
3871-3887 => -1.1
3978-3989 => -1.3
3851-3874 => -2.8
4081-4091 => -1.0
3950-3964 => -1.6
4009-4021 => -1.8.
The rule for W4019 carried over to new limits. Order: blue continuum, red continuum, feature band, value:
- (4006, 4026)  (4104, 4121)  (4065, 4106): 2.43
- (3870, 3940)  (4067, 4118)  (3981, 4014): -3.03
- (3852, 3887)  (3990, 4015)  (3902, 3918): -0.38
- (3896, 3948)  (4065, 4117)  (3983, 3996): -0.82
